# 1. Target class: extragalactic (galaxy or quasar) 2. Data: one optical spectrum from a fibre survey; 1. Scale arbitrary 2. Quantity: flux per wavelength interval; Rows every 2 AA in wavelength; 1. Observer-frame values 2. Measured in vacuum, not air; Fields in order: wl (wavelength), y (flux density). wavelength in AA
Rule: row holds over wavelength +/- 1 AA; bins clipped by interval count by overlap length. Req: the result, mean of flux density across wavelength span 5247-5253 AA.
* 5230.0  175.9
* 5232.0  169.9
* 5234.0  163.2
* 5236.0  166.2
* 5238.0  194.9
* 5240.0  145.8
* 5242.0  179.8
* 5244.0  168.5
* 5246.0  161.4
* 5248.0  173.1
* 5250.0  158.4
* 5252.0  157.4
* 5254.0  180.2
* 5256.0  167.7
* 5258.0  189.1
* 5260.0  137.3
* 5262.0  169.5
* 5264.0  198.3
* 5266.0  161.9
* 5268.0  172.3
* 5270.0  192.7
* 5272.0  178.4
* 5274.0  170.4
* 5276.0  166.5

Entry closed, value 163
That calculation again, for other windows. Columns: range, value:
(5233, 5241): 168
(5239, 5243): 163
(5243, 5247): 165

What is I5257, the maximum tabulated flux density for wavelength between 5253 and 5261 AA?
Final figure 189.1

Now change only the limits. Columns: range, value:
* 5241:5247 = 179.8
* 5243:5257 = 180.2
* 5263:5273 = 198.3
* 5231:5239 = 194.9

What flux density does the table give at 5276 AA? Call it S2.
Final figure 166.5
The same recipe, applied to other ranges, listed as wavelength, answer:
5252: 157.4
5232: 169.9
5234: 163.2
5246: 161.4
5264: 198.3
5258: 189.1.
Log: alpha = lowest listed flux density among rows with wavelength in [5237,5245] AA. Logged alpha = 145.8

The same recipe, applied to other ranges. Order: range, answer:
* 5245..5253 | 157.4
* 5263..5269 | 161.9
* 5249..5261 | 137.3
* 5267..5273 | 172.3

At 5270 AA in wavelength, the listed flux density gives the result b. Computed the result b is 192.7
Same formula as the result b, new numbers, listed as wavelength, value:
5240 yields 145.8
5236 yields 166.2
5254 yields 180.2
